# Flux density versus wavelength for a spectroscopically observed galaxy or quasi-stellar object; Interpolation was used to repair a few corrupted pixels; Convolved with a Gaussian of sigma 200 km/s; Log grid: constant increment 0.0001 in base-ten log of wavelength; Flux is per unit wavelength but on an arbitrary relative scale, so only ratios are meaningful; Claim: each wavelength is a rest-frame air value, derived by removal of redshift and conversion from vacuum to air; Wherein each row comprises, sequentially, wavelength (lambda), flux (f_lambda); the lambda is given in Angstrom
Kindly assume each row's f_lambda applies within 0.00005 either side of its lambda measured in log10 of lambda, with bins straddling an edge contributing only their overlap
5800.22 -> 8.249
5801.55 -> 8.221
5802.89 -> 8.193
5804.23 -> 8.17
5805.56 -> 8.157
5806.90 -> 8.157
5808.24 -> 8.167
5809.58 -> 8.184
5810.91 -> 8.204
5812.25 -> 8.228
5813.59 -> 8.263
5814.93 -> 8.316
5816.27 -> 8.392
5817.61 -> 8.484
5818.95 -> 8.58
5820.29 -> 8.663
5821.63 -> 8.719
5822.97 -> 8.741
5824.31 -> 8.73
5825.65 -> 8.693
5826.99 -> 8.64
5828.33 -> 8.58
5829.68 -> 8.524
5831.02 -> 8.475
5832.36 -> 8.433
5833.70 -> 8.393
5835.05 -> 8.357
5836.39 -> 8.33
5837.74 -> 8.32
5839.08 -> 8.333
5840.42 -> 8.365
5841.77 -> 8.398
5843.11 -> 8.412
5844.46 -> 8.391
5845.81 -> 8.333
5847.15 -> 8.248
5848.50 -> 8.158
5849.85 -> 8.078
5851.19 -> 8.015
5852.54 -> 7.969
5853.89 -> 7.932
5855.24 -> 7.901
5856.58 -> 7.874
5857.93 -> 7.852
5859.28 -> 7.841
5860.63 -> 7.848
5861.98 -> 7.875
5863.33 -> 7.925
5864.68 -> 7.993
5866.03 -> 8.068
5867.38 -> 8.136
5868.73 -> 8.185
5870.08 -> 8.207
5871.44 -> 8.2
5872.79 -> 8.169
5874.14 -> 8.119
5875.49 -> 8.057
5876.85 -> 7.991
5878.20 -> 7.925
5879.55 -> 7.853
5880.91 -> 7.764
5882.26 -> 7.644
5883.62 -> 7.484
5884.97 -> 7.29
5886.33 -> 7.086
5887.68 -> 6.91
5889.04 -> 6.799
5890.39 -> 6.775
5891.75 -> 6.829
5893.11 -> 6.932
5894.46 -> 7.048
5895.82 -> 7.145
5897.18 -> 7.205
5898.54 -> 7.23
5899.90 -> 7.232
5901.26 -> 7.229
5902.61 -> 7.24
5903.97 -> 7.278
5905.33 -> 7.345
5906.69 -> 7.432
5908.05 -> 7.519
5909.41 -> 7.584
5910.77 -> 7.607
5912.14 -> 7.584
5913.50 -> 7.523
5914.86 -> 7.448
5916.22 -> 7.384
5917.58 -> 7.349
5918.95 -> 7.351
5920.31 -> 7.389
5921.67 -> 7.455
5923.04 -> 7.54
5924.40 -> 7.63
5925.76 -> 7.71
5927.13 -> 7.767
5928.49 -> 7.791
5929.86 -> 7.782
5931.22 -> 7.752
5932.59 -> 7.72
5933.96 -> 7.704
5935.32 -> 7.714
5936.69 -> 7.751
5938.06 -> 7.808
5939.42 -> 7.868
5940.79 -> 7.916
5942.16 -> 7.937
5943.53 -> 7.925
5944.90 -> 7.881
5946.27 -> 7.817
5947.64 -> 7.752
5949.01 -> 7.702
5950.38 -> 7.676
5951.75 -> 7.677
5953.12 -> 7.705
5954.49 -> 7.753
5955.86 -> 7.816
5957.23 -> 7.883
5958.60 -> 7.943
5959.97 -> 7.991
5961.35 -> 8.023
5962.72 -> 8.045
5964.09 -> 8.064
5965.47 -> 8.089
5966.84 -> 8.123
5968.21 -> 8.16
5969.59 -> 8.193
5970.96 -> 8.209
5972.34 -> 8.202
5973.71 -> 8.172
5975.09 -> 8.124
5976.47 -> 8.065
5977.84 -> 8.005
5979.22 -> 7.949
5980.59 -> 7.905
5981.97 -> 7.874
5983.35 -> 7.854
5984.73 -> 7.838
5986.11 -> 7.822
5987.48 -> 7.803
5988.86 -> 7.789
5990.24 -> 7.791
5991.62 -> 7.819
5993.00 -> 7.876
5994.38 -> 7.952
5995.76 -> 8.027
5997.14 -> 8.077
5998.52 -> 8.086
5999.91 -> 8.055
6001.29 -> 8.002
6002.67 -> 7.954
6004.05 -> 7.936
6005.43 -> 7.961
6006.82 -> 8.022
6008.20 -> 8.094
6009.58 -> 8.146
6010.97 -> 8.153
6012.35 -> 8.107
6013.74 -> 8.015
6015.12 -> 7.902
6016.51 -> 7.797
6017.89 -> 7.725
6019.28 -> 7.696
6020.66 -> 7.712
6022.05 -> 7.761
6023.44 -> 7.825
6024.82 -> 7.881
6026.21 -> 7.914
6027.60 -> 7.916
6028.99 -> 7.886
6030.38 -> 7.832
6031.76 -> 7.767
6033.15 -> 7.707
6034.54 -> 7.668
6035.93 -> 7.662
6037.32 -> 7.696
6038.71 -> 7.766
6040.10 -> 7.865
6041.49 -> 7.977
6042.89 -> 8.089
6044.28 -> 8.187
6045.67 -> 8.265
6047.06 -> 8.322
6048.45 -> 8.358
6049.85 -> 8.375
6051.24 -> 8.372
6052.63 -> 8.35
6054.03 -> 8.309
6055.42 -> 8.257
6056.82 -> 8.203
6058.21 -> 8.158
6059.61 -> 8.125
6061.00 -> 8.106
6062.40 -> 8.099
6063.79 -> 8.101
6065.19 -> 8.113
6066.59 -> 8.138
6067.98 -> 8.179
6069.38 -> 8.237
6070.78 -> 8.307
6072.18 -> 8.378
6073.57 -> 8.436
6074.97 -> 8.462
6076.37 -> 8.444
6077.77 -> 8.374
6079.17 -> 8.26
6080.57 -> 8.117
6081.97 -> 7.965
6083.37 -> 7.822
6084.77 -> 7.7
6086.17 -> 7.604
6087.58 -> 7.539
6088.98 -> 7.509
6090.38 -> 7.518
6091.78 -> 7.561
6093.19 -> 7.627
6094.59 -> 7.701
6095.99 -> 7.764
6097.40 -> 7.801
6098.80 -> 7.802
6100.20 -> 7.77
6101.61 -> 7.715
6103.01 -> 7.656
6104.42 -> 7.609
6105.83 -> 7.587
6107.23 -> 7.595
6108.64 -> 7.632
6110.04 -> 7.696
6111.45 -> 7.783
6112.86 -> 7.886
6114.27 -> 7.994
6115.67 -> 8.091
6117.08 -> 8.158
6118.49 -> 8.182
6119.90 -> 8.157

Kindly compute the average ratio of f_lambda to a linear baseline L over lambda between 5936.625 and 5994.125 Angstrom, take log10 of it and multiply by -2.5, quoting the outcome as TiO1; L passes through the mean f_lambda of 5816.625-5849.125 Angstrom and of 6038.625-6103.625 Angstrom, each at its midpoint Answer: 0.04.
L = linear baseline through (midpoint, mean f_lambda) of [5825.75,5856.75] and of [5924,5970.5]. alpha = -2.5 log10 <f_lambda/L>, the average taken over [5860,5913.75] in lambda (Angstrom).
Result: 0.08 mag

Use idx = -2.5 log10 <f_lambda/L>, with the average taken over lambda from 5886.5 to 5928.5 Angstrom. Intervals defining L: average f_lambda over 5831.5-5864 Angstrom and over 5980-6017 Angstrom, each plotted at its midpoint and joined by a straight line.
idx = 0.11 mag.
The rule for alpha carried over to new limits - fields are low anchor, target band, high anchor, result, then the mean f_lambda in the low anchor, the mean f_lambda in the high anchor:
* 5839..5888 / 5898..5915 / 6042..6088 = 0.09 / 7.97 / 8.18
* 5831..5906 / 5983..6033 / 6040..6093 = 0.01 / 7.8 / 8.11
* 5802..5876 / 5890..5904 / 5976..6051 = 0.15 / 8.25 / 7.94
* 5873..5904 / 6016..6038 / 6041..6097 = 0.02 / 7.37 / 8.08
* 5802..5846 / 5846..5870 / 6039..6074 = 0.05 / 8.4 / 8.21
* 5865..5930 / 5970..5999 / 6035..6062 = -0.01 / 7.53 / 8.12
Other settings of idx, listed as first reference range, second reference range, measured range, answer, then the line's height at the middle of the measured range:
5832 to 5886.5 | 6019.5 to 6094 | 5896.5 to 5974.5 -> 0.04 mag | 8.03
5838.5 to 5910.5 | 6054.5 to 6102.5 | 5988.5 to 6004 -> -0.01 mag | 7.89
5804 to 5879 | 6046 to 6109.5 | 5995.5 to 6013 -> 0.00 mag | 8.08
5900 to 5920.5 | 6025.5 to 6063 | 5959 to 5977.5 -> -0.06 mag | 7.69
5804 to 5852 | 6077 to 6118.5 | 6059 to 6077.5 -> -0.05 mag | 7.86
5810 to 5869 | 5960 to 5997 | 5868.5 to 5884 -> 0.03 mag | 8.2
